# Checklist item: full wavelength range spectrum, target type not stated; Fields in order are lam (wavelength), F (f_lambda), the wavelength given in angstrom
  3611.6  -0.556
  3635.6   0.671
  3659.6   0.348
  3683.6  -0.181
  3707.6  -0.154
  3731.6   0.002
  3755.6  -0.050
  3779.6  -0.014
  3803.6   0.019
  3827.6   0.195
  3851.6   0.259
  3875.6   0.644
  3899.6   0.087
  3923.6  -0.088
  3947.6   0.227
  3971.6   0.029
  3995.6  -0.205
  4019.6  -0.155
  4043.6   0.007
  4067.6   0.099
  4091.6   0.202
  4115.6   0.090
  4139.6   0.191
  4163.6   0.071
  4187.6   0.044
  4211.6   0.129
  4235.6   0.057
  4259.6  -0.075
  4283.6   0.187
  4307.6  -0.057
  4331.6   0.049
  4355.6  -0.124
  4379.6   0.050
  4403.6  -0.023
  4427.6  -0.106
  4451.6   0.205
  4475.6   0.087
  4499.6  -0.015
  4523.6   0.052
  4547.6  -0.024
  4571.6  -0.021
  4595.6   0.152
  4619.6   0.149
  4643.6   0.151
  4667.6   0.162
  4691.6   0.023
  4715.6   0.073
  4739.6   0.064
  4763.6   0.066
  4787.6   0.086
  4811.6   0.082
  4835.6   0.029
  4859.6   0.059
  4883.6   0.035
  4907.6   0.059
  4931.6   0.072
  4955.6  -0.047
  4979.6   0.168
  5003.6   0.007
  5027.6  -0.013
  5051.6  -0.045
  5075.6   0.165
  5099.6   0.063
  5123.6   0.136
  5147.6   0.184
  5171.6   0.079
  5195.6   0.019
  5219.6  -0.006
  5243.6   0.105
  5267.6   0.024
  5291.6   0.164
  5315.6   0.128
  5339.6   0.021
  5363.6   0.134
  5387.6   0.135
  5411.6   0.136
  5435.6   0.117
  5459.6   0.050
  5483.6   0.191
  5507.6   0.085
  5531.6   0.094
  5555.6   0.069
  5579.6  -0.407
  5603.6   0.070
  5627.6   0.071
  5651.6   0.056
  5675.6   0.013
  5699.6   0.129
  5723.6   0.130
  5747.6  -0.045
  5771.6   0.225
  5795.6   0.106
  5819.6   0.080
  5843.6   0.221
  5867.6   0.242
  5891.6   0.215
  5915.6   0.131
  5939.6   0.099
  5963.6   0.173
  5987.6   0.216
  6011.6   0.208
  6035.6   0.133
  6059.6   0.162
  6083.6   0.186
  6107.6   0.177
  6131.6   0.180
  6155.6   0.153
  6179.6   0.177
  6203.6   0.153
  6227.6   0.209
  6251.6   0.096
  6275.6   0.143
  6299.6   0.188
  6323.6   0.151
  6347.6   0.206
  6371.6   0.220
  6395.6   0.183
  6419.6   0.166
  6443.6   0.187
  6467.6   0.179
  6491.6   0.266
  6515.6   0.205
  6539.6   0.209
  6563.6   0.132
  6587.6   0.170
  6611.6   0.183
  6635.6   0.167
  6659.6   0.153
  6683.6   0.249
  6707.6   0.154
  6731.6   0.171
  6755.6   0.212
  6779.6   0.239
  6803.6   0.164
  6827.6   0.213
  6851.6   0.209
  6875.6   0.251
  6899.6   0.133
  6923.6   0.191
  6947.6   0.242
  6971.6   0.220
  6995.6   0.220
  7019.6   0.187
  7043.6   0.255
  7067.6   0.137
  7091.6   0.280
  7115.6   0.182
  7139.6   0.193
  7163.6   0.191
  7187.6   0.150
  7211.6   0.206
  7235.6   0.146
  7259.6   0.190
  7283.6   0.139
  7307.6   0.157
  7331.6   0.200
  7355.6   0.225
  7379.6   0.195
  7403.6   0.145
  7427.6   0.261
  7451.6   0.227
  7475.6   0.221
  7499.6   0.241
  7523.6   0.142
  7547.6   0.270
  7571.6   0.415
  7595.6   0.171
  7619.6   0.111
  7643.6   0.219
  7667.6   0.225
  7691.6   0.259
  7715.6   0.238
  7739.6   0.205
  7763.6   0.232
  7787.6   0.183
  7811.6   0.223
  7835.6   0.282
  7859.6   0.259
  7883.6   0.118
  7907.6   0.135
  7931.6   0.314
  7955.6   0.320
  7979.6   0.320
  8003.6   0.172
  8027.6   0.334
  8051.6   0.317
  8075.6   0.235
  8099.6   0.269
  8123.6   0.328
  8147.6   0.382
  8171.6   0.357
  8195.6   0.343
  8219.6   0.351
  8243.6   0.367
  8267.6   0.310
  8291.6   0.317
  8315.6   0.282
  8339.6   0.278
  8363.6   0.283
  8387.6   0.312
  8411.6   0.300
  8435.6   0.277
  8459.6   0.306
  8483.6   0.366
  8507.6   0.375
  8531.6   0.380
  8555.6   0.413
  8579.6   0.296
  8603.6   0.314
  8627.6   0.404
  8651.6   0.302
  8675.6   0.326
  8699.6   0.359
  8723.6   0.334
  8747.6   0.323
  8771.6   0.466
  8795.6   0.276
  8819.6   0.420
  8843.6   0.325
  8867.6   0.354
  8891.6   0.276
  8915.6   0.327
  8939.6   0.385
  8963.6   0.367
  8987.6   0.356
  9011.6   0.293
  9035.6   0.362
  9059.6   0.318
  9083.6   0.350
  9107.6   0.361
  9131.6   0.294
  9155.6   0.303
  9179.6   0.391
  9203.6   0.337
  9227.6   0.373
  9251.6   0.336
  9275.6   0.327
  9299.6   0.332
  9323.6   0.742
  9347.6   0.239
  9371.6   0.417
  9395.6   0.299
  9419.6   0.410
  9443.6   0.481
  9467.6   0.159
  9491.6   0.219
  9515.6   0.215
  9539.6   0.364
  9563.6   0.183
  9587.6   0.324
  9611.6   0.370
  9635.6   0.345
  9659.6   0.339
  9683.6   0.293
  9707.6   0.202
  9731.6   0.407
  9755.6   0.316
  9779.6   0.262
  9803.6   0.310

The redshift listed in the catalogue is 1.03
